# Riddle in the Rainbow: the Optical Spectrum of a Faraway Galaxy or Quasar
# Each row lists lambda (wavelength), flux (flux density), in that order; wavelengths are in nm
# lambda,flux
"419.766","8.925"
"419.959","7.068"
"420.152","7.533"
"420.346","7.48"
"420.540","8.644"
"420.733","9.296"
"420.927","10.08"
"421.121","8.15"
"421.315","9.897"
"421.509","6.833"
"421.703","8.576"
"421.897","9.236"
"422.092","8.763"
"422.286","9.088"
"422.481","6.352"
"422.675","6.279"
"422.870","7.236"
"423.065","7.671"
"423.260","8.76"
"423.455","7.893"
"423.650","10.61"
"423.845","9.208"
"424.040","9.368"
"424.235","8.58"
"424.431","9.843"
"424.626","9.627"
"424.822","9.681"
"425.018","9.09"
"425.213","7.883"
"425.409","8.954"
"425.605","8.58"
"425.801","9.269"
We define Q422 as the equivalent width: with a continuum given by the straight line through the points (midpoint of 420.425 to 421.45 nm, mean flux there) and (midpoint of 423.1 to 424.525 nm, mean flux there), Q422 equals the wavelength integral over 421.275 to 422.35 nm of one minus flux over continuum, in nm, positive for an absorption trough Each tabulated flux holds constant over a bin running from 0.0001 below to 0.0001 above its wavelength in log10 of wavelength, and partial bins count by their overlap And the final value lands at 0.05 nm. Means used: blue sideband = 9.1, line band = 8.66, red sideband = 9.11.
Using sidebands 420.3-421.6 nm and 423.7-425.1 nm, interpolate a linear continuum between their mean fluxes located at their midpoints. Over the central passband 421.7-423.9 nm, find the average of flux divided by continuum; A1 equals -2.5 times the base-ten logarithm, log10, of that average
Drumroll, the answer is 0.10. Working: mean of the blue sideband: 8.68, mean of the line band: 8.28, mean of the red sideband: 9.39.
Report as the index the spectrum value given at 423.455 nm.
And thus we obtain 7.893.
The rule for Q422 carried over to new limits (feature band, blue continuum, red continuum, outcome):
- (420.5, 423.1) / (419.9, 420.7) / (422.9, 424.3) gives -0.01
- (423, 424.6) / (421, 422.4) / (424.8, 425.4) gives -0.06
